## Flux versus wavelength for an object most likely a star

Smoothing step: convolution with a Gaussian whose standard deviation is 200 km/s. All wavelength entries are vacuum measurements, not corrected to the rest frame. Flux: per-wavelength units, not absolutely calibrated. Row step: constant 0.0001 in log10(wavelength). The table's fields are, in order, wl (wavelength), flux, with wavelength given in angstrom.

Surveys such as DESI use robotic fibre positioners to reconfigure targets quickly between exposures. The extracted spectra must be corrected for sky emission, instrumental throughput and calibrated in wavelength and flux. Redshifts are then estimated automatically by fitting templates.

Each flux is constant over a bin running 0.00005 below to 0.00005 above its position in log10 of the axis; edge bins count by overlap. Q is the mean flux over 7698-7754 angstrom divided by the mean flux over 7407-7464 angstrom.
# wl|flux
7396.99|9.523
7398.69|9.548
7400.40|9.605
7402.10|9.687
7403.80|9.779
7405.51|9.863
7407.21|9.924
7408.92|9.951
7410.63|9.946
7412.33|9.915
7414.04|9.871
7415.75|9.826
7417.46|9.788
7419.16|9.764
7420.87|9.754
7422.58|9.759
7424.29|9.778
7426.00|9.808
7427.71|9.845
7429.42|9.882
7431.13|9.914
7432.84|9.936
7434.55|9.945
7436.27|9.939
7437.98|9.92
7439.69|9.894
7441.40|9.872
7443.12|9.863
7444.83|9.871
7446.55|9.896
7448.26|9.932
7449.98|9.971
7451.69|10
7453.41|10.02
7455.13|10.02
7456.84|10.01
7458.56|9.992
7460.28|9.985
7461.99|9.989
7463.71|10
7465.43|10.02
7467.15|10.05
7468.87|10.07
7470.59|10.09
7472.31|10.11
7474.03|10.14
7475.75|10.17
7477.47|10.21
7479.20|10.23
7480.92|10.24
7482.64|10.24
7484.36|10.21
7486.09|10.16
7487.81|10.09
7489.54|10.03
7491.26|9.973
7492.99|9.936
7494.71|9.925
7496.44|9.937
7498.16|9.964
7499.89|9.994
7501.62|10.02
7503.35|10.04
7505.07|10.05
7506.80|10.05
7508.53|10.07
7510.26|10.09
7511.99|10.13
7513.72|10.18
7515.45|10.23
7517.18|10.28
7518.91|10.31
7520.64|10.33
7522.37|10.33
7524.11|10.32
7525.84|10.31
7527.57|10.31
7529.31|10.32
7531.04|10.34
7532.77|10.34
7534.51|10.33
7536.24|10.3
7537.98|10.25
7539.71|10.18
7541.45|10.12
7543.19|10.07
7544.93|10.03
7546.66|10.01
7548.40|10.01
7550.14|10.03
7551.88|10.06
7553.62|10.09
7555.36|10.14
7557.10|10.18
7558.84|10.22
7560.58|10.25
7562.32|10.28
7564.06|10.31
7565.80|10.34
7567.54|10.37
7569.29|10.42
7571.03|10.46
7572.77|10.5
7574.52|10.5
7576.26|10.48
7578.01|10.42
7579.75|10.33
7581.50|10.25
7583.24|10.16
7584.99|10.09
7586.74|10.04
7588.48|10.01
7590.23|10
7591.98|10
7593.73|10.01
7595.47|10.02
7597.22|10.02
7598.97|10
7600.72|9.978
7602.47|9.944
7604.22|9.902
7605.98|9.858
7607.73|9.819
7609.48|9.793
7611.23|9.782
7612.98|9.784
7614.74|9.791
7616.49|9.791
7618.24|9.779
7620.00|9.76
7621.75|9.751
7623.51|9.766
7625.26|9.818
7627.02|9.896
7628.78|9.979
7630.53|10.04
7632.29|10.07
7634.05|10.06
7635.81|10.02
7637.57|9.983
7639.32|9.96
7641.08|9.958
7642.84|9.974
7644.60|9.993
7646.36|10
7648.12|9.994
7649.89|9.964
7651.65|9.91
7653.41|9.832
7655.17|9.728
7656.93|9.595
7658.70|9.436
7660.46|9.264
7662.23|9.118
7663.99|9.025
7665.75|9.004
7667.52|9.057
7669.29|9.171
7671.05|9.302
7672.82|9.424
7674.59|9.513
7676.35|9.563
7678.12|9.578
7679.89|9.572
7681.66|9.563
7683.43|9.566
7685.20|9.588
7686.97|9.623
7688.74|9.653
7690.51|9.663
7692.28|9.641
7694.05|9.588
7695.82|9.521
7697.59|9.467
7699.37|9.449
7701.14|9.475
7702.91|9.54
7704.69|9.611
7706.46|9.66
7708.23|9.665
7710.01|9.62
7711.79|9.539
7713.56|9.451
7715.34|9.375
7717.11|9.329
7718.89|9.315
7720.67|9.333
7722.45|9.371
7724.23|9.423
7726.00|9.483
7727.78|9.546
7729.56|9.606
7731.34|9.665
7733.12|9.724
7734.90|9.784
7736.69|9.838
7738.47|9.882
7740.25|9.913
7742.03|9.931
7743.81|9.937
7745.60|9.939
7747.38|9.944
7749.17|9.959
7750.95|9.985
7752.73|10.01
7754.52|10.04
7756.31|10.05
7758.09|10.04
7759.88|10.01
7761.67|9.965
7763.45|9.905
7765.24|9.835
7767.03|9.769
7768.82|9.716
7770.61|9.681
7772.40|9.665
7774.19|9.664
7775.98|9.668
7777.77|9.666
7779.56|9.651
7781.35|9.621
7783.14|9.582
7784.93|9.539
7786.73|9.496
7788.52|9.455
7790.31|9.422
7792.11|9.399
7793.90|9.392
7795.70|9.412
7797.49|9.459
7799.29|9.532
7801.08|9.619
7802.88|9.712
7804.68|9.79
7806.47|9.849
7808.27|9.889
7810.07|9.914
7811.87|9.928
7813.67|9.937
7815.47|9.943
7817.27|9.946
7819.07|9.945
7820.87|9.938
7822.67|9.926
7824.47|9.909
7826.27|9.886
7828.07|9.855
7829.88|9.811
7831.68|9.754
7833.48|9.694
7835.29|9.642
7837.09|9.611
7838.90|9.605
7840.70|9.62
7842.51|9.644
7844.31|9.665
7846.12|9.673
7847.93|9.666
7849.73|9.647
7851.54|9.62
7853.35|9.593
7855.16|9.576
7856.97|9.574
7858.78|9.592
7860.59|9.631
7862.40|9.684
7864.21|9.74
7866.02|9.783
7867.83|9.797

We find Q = 1.0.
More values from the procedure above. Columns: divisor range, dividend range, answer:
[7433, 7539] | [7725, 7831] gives 0.97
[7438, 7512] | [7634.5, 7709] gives 0.96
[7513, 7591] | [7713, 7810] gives 0.95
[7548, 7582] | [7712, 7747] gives 0.94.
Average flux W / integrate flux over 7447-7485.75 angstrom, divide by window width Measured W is 10.1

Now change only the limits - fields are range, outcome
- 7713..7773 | 9.75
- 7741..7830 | 9.78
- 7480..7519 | 10.1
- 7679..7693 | 9.61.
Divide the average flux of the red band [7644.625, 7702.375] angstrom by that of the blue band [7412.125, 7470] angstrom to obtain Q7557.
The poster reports 1.0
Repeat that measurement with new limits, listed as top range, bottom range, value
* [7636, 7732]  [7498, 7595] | 0.94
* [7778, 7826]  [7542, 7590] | 0.95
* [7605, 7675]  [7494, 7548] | 0.96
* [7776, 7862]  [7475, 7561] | 0.95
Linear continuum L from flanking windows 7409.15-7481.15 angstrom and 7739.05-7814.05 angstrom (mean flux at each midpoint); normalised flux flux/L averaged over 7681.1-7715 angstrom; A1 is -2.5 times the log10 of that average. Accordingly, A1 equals 0.03 mag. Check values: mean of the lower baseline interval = 9.96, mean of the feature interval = 9.57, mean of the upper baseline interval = 9.76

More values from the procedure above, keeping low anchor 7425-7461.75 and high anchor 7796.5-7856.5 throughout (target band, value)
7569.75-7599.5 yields -0.04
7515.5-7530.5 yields -0.04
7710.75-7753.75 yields 0.01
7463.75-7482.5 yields -0.02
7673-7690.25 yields 0.03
